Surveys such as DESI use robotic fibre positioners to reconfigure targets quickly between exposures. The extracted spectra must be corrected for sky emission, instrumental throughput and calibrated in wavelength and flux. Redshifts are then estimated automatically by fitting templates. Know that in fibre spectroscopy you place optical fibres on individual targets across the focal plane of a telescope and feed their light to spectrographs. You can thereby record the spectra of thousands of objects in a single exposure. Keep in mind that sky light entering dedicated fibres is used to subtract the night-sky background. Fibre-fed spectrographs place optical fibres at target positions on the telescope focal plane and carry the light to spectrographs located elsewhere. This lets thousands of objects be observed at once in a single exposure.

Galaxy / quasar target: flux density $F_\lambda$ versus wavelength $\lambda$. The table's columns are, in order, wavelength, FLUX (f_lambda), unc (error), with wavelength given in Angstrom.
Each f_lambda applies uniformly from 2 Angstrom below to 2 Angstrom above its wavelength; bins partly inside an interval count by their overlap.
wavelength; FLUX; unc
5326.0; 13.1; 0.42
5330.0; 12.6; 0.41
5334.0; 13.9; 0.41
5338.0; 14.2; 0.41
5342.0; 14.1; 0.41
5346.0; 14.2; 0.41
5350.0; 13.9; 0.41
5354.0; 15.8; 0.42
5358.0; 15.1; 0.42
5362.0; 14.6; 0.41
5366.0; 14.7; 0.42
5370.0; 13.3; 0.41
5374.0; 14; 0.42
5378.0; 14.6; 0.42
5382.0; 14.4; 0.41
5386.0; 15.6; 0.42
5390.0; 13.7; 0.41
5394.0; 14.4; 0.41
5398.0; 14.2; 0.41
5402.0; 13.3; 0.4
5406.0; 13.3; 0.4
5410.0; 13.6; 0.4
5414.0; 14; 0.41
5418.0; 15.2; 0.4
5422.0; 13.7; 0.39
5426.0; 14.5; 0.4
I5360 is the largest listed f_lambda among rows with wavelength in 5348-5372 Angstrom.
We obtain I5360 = 15.8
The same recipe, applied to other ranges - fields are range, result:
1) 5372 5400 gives 15.6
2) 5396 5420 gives 15.2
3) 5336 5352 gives 14.2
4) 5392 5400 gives 14.4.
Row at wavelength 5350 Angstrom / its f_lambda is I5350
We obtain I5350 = 13.9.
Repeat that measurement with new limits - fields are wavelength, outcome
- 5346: 14.2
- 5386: 15.6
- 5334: 13.9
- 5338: 14.2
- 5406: 13.3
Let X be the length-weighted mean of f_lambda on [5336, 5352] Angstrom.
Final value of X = 14.1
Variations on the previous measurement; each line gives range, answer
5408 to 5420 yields 14.3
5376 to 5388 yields 14.9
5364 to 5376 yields 14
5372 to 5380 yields 14.3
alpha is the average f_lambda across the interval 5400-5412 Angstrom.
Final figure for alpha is 13.4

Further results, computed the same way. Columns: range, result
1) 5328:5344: 13.7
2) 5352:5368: 15.1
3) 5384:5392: 14.6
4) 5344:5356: 14.6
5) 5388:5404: 13.9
